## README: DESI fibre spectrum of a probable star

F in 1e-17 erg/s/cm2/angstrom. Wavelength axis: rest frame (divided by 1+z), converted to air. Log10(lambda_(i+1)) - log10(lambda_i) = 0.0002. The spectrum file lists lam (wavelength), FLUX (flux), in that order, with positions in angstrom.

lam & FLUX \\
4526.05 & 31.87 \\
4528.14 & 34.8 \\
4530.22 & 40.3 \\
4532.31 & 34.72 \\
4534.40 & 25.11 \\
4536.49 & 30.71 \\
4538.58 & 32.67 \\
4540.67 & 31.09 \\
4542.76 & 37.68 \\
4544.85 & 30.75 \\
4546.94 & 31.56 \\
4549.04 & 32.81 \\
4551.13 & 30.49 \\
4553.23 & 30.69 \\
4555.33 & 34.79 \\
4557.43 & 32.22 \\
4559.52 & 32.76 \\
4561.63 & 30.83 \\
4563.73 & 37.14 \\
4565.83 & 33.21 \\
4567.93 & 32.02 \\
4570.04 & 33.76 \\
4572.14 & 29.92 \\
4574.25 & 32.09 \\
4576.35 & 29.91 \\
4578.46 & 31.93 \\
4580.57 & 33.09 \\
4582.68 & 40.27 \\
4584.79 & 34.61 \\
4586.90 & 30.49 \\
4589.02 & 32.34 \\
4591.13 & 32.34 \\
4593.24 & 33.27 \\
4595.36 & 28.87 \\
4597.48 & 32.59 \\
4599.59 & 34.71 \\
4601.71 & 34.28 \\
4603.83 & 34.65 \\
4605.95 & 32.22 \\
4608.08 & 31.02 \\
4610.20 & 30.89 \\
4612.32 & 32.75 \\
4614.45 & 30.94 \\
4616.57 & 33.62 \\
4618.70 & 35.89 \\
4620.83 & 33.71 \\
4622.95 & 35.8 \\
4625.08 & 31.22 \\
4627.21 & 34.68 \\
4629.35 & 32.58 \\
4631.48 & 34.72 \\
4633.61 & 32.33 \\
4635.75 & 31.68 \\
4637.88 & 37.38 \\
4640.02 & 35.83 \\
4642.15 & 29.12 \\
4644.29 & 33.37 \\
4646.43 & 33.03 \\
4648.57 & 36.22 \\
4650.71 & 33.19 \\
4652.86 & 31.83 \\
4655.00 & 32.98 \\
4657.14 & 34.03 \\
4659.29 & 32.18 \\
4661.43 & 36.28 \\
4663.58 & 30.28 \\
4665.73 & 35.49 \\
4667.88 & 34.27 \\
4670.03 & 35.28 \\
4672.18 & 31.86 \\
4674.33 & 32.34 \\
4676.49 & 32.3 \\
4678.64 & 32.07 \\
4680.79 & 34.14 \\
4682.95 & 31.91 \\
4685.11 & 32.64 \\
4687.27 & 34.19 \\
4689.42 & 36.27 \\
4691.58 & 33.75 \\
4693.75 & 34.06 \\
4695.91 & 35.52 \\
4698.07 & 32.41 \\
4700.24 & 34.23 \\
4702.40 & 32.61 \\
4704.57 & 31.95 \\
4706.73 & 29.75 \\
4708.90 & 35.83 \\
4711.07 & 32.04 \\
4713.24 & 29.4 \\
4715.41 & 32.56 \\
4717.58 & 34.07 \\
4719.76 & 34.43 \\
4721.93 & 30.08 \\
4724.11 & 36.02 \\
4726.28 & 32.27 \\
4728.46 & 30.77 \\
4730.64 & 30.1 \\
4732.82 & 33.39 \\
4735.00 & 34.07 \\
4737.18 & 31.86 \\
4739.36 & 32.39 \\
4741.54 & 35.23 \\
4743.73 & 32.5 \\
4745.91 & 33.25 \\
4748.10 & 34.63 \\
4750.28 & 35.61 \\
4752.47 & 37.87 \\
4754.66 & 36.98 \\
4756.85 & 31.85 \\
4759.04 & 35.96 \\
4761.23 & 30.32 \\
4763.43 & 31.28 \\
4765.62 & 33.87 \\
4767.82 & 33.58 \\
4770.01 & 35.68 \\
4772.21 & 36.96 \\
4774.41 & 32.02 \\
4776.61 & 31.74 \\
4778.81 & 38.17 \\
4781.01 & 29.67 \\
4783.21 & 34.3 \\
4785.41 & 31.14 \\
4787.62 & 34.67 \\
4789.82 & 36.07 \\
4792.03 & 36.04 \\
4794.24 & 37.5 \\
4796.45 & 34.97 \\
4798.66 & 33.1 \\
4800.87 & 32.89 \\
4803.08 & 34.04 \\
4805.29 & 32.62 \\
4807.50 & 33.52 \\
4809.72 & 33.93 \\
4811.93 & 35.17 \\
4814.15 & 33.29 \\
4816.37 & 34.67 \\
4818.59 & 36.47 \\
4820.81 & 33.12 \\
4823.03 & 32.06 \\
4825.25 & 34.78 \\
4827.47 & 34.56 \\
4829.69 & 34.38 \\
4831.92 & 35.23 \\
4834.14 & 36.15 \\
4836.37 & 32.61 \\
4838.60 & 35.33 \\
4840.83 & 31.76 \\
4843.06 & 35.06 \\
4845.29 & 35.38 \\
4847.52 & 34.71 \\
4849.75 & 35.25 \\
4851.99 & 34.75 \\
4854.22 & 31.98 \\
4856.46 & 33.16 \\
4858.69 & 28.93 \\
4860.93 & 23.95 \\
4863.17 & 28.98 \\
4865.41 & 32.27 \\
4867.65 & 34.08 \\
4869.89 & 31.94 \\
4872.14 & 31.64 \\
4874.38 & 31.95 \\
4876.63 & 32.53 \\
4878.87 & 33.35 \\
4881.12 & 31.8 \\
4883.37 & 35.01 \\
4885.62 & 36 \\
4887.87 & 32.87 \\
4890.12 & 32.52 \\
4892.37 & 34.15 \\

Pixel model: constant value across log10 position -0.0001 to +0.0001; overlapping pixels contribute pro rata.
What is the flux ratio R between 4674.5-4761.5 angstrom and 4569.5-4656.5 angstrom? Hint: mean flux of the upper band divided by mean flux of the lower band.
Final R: 1.01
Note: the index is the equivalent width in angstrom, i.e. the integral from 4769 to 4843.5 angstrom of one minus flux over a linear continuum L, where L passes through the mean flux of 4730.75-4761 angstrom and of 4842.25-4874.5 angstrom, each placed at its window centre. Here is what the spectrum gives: -2.56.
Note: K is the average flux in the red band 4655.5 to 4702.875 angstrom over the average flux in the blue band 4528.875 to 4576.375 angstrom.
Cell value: 1.0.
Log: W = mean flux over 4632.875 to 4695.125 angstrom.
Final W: 33.5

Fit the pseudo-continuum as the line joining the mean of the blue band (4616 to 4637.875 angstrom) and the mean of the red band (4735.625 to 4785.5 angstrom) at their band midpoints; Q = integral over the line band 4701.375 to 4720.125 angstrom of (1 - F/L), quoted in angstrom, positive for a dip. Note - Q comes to 0.8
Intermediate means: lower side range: 33.8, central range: 32.4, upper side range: 33.8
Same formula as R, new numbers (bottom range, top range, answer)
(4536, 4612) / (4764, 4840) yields 1.05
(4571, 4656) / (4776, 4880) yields 1.01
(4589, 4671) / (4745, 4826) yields 1.03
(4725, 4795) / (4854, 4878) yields 0.92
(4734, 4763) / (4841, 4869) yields 0.95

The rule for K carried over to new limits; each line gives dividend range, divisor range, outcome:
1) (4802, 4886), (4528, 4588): 1.01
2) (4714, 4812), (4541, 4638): 1.02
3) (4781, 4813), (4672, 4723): 1.04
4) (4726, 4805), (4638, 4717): 1.02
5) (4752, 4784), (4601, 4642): 1.02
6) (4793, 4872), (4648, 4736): 1.01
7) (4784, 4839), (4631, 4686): 1.03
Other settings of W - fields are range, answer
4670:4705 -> 33.4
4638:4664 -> 33.4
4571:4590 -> 32.7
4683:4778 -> 33.4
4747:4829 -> 34.2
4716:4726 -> 33.5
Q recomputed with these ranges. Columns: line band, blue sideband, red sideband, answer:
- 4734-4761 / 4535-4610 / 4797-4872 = -0.9 angstrom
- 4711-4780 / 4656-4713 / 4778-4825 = 0.5 angstrom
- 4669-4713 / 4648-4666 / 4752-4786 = 0.5 angstrom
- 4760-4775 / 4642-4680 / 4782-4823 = 0.2 angstrom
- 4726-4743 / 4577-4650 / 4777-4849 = 0.7 angstrom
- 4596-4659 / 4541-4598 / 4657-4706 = -0.5 angstrom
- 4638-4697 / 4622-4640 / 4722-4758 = 0.4 angstrom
